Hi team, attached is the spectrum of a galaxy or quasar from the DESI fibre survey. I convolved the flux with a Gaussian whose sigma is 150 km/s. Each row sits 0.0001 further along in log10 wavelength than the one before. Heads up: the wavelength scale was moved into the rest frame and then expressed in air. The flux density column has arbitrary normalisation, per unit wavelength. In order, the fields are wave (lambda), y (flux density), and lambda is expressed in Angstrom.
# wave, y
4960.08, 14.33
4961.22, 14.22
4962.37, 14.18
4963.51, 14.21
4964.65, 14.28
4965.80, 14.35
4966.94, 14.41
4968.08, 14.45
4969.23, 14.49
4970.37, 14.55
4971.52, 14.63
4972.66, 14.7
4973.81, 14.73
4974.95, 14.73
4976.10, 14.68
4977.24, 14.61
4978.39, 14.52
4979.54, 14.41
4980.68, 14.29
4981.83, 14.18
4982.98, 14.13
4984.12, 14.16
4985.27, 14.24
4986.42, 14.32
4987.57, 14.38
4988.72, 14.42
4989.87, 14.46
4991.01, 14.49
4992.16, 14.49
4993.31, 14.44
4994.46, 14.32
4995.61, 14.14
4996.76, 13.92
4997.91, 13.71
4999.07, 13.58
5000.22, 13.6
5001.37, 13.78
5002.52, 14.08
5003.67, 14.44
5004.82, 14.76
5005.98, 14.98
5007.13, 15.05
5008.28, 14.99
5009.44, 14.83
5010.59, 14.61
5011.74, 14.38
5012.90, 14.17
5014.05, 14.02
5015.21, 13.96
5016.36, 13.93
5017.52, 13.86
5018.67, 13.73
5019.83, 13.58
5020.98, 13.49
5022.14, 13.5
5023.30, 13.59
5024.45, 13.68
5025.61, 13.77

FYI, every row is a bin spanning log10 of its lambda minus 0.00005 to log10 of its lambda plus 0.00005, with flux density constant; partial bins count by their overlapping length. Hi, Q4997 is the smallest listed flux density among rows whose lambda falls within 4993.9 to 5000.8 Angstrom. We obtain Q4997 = 13.58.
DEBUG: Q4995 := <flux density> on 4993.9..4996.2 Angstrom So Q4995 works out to 14.2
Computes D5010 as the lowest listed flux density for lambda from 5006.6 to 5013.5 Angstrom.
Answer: 14.17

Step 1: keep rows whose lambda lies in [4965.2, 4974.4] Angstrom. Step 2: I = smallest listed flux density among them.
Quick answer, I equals 14.35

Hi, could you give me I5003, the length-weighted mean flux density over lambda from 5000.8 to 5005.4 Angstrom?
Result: 14.3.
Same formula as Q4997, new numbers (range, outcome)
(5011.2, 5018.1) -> 13.86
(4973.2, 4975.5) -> 14.73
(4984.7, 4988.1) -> 14.24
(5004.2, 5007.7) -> 14.76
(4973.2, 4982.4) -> 14.18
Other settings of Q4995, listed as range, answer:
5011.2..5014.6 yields 14.2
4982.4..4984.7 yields 14.2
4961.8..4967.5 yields 14.3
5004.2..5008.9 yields 14.9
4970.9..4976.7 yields 14.7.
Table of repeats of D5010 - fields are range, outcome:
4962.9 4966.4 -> 14.21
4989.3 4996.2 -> 14.14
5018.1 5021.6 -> 13.49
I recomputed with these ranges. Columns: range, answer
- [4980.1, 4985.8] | 14.13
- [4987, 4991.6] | 14.38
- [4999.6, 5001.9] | 13.6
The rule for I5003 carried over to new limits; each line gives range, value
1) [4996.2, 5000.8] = 13.7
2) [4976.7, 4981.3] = 14.4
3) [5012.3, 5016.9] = 14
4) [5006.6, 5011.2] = 14.9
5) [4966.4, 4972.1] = 14.5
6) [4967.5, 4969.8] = 14.5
